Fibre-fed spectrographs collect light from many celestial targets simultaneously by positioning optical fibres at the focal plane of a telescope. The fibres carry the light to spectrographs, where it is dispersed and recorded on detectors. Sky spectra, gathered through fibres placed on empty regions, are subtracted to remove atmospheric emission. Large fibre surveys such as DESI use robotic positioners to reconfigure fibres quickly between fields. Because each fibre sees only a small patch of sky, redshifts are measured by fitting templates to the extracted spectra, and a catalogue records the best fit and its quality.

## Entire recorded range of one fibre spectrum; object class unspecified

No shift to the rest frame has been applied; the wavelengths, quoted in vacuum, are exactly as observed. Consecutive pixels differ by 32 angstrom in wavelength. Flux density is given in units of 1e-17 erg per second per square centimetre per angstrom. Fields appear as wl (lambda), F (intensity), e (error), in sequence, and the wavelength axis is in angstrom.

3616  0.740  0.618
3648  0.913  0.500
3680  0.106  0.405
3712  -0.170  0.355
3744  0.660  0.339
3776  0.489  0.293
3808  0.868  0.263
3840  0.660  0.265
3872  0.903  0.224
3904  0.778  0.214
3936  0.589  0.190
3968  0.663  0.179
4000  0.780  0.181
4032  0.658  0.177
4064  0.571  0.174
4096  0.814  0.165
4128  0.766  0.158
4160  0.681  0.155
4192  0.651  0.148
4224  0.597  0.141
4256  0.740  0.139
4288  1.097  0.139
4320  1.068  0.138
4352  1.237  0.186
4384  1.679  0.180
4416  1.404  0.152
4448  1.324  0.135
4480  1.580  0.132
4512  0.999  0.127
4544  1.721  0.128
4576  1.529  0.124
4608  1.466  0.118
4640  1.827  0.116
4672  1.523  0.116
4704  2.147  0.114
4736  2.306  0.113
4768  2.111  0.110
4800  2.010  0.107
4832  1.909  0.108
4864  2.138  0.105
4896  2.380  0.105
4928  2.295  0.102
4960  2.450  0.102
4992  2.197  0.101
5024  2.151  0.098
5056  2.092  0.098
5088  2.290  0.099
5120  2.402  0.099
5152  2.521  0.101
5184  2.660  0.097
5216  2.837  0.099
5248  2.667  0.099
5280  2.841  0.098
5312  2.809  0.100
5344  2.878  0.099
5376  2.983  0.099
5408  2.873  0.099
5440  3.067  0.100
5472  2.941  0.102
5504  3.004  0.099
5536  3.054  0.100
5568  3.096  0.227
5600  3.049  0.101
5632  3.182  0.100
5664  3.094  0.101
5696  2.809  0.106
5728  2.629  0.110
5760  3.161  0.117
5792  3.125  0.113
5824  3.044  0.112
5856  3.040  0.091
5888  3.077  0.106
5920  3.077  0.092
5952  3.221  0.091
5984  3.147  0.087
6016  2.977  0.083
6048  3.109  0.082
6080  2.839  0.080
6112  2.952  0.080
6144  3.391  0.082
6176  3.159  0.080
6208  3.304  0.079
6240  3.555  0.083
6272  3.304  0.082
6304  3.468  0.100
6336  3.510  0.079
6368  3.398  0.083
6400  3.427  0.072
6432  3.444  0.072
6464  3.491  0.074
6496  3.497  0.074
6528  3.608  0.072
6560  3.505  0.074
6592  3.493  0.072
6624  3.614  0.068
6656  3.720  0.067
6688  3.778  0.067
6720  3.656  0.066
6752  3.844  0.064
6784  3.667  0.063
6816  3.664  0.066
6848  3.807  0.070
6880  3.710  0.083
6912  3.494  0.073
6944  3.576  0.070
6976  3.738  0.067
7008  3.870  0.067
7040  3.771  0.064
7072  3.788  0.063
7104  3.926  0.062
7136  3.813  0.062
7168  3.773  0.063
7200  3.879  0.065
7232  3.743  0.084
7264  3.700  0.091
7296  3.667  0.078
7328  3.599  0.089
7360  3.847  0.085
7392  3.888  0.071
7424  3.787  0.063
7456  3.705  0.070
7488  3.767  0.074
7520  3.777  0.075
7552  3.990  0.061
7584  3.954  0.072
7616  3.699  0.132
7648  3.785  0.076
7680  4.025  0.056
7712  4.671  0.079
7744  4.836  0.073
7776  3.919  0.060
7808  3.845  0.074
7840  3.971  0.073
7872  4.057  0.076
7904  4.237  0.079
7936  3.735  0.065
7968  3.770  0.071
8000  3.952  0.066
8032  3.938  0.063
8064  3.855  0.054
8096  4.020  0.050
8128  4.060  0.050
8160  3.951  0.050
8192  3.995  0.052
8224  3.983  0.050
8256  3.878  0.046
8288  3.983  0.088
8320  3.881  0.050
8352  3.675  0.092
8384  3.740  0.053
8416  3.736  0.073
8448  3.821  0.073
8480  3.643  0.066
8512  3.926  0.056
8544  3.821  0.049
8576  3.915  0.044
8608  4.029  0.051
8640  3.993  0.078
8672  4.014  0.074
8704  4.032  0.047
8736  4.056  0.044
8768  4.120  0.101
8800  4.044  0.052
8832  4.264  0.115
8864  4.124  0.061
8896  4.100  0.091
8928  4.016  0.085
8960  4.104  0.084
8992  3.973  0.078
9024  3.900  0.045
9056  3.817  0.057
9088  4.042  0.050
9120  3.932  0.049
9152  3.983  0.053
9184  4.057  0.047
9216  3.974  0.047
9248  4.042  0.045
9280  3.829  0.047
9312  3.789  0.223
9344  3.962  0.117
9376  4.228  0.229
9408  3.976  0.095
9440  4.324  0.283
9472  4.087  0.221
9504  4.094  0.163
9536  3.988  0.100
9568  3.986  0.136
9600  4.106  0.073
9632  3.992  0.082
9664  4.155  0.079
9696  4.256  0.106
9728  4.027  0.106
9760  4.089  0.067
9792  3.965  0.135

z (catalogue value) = 0.175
